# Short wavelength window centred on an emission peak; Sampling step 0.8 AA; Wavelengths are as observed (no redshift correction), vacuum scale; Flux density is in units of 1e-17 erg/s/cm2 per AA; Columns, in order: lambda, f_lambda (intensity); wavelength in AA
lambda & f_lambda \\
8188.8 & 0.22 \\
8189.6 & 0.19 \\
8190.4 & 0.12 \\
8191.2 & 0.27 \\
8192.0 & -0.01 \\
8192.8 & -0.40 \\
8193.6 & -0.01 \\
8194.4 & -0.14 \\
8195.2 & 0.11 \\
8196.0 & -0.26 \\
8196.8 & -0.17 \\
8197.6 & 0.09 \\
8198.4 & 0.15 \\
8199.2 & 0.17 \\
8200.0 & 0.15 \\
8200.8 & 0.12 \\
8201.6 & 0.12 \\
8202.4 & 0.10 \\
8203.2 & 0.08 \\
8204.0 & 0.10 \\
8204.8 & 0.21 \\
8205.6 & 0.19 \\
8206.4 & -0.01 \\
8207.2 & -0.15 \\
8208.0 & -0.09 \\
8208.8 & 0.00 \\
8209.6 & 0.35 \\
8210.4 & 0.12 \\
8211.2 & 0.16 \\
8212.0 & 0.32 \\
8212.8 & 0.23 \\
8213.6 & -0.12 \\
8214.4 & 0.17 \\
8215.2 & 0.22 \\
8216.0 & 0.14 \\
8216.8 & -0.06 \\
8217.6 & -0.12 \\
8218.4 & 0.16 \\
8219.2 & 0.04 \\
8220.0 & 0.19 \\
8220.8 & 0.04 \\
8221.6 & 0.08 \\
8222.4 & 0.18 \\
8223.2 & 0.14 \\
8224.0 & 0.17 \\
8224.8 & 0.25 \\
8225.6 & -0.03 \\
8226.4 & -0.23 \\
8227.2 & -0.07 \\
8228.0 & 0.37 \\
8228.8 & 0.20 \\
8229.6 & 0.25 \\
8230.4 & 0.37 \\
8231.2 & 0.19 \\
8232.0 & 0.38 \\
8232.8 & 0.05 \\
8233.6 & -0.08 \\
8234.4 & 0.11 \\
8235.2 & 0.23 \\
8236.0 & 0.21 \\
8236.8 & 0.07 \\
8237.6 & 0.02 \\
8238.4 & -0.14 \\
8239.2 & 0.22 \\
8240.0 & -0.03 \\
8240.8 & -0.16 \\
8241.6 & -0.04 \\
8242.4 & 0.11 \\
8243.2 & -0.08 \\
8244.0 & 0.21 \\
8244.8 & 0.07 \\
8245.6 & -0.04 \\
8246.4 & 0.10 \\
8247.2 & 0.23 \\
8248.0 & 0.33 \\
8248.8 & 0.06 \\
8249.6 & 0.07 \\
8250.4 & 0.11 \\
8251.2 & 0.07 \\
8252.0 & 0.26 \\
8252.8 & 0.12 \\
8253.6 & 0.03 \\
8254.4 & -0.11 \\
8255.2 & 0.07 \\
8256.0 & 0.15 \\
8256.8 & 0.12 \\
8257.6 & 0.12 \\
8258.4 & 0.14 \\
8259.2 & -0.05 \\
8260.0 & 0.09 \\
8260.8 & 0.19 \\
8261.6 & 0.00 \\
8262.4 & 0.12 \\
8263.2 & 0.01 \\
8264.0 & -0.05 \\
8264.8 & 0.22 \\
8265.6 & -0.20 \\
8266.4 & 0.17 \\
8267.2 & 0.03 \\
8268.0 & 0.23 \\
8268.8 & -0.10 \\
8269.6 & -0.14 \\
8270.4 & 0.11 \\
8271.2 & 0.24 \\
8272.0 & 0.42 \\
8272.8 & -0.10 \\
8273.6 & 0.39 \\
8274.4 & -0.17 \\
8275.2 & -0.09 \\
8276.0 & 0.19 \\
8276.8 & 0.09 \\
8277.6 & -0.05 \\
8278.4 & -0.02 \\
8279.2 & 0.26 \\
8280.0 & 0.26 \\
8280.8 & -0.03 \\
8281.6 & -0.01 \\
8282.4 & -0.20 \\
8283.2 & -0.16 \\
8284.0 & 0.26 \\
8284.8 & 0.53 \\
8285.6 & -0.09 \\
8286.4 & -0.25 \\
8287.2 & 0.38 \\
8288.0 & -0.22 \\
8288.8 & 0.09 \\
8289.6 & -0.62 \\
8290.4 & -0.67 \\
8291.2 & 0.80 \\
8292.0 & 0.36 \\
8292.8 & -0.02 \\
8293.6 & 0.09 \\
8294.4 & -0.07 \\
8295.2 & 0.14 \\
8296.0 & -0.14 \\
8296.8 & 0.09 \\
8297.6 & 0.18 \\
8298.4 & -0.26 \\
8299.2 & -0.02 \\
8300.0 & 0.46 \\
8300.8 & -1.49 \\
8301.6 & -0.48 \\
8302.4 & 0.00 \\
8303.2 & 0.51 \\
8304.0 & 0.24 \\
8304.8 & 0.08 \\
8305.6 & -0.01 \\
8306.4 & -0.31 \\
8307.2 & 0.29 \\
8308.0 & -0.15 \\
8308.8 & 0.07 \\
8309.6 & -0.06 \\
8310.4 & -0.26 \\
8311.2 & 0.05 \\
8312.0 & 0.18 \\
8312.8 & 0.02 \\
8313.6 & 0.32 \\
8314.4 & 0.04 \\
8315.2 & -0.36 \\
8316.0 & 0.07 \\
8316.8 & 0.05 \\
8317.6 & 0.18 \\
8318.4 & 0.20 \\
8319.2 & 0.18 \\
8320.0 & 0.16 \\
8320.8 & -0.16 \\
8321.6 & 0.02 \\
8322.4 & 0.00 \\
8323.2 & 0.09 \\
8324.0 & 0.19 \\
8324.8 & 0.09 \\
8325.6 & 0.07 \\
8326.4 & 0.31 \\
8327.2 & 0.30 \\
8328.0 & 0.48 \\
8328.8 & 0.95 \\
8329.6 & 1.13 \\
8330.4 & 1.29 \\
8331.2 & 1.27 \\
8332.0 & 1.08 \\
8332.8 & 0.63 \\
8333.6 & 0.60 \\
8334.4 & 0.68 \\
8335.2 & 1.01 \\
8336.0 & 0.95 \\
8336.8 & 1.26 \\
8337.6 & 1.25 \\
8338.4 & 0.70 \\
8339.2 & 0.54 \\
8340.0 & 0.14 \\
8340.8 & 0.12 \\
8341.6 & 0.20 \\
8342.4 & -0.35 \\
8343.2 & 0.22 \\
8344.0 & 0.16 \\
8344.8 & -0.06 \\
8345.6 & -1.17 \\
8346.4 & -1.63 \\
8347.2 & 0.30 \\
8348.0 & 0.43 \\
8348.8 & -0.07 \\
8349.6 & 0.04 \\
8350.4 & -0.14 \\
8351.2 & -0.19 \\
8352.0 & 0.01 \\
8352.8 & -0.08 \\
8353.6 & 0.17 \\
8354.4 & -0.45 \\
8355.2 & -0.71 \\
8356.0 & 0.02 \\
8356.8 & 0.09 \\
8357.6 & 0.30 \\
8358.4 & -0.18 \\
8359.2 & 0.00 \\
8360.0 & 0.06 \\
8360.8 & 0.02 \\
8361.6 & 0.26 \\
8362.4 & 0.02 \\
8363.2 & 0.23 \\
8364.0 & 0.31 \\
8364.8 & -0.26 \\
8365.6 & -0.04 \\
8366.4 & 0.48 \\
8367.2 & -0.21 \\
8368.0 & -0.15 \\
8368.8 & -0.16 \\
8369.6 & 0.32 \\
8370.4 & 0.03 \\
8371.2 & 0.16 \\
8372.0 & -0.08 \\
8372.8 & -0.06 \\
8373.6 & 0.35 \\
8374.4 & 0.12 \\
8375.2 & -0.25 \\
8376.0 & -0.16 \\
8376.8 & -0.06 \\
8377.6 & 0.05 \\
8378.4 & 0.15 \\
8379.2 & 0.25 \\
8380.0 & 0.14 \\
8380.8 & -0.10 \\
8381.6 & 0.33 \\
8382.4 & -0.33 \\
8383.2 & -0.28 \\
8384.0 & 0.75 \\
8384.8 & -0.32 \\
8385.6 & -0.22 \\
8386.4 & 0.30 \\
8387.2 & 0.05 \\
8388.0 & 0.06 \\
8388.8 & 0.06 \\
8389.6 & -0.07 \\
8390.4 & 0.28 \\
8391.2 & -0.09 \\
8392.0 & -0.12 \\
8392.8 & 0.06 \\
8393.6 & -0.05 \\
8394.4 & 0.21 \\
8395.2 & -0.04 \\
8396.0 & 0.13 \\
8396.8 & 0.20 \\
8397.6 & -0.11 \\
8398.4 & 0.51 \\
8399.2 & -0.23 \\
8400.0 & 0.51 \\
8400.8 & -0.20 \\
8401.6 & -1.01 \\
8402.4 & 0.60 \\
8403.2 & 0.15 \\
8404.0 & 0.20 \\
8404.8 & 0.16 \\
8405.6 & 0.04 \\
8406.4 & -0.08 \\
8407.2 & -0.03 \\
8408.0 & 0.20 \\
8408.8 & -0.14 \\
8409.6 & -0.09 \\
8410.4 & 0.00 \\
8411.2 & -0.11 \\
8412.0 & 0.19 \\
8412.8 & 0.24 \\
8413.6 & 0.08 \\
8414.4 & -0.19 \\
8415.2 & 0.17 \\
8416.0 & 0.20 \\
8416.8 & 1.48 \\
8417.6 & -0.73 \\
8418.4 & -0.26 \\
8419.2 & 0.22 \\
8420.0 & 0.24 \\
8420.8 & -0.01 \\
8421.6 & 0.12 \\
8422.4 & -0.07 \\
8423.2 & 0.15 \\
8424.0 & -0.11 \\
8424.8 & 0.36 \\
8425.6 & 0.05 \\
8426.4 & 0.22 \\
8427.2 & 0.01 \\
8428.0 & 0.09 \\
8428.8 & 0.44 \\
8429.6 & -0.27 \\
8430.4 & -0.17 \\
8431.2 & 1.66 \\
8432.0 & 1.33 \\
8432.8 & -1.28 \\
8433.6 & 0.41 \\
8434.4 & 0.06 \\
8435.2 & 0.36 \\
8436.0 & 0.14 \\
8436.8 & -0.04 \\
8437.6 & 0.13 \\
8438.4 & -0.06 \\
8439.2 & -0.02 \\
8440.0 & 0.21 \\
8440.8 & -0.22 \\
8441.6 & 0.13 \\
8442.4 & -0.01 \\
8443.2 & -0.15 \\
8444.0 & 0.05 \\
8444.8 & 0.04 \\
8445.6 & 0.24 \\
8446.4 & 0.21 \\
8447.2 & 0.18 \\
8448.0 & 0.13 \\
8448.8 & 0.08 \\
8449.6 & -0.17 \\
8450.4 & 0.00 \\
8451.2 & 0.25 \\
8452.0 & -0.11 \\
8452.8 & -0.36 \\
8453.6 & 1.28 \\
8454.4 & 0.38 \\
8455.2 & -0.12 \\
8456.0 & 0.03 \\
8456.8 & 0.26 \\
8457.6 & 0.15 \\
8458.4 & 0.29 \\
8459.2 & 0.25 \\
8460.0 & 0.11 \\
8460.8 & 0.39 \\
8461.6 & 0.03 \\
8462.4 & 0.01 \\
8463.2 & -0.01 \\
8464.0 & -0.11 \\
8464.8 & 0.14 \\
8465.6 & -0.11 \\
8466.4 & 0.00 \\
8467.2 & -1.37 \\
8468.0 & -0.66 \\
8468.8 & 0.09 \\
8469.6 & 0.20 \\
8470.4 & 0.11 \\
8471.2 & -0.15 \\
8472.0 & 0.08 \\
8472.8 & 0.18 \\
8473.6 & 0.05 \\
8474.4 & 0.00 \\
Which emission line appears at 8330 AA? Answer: [O II] 3727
